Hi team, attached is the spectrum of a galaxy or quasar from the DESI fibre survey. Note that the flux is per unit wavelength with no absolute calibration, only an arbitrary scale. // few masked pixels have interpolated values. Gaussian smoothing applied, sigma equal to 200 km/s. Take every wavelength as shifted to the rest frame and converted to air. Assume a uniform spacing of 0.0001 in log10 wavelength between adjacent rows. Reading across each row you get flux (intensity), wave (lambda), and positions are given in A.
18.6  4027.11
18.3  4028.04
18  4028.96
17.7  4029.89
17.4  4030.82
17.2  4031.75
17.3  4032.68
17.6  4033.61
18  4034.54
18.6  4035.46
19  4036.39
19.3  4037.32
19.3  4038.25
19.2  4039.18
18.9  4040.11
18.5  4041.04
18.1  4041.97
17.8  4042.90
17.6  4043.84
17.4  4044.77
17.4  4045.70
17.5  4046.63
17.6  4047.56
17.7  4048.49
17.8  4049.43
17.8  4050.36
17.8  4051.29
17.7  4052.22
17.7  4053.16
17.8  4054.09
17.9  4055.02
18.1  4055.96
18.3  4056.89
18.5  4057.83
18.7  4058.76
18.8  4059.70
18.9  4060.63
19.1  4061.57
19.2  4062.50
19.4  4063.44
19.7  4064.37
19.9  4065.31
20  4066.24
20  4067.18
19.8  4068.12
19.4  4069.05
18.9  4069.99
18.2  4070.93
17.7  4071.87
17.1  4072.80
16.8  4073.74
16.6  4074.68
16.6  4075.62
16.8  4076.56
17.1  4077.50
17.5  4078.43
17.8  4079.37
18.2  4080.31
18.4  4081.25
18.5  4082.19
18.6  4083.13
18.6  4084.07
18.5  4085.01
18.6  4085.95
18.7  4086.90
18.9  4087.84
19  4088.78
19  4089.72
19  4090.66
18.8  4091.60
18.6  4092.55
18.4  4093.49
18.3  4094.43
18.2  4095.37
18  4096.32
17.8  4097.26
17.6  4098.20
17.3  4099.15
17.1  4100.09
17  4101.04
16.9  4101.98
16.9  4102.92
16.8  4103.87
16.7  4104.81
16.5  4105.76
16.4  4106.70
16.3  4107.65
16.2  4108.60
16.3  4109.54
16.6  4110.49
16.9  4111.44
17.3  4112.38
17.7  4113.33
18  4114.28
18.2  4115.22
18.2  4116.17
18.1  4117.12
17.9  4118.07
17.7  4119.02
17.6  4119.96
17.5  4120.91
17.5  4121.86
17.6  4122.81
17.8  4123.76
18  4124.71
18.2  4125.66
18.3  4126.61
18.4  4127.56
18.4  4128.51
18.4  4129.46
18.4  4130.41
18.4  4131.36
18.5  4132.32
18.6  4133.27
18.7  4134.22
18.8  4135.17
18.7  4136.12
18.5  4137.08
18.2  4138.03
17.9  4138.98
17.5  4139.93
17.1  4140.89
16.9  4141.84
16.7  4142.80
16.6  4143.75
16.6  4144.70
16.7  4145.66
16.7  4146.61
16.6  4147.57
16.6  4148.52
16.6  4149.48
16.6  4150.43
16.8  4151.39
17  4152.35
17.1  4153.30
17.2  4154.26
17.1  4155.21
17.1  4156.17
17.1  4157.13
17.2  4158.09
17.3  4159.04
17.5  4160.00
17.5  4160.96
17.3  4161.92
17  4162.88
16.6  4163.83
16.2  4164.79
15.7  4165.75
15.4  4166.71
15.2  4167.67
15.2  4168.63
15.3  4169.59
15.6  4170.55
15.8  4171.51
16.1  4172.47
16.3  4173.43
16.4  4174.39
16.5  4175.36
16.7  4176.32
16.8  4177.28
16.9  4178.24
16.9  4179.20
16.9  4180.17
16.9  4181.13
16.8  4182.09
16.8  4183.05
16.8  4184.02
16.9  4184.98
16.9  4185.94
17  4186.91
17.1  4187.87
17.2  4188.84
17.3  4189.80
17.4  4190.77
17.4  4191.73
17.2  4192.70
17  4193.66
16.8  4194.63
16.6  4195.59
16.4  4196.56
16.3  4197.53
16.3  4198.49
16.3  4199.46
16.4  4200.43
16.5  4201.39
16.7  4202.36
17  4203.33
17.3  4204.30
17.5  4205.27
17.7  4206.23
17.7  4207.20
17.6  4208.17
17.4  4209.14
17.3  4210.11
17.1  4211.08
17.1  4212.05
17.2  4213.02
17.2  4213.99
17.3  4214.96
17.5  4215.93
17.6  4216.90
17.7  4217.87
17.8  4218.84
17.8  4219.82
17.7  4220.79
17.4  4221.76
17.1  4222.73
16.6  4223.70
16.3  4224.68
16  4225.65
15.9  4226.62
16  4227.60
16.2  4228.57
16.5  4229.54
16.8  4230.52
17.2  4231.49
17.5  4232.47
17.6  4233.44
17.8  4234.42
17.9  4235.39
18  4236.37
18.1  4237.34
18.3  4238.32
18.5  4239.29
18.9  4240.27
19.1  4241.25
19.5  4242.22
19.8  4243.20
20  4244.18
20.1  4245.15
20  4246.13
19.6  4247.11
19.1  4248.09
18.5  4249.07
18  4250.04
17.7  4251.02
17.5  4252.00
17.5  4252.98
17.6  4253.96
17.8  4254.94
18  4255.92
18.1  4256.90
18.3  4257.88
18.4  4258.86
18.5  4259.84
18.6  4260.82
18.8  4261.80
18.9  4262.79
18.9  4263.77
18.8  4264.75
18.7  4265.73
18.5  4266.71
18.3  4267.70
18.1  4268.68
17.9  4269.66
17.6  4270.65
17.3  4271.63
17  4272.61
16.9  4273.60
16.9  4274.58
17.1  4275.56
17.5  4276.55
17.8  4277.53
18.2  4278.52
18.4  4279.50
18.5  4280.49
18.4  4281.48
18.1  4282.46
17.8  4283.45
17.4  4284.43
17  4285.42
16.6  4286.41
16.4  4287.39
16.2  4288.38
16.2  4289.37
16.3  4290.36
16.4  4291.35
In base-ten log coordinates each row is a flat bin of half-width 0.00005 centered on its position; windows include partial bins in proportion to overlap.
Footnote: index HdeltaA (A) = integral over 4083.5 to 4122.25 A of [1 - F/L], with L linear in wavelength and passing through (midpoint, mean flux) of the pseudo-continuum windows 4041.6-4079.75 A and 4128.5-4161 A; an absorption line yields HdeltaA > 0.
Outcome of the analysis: 0.2 A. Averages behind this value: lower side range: 18.2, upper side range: 17.5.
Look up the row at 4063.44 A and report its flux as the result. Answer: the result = 19.4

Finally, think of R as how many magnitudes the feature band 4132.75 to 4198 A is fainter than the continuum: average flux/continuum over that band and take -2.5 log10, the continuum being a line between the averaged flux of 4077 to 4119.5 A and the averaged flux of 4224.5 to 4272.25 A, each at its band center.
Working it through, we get 0.06 mag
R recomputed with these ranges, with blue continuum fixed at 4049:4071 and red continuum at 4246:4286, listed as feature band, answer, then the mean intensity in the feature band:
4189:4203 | 0.09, 16.8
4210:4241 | 0.05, 17.3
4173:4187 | 0.10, 16.8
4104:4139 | 0.05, 17.8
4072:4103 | 0.04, 17.9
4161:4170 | 0.15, 16.1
